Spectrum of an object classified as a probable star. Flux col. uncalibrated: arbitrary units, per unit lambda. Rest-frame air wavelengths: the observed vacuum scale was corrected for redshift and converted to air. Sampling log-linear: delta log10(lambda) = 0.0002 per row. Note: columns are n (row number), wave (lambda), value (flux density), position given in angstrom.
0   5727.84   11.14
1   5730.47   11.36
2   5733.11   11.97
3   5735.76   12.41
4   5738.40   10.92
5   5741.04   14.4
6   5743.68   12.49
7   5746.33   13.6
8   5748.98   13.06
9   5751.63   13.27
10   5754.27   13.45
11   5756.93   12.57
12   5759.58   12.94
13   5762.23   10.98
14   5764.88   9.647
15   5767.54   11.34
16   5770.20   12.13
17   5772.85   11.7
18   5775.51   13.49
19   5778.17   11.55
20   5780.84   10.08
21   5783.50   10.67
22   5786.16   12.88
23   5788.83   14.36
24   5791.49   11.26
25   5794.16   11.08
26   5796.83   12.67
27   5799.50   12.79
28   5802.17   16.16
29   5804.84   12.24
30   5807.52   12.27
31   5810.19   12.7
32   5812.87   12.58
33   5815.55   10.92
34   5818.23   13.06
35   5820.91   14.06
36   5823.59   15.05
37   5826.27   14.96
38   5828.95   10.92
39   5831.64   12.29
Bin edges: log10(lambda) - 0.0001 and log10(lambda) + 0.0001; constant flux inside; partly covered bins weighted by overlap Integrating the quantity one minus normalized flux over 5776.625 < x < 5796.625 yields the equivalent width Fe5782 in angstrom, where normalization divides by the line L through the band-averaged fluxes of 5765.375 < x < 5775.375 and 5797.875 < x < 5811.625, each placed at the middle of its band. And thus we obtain 1.1 angstrom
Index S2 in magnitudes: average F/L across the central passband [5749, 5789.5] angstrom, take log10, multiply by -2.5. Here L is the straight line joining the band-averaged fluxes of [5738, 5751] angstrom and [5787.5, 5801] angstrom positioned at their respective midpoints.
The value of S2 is 0.062 mag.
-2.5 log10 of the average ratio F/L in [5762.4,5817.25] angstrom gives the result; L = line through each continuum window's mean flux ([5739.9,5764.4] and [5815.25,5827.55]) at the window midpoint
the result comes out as 0.11 mag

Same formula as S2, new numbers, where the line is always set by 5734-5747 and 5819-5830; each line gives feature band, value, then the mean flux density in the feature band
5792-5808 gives 0.055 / 12.8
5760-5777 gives 0.126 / 11.6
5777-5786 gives 0.198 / 11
